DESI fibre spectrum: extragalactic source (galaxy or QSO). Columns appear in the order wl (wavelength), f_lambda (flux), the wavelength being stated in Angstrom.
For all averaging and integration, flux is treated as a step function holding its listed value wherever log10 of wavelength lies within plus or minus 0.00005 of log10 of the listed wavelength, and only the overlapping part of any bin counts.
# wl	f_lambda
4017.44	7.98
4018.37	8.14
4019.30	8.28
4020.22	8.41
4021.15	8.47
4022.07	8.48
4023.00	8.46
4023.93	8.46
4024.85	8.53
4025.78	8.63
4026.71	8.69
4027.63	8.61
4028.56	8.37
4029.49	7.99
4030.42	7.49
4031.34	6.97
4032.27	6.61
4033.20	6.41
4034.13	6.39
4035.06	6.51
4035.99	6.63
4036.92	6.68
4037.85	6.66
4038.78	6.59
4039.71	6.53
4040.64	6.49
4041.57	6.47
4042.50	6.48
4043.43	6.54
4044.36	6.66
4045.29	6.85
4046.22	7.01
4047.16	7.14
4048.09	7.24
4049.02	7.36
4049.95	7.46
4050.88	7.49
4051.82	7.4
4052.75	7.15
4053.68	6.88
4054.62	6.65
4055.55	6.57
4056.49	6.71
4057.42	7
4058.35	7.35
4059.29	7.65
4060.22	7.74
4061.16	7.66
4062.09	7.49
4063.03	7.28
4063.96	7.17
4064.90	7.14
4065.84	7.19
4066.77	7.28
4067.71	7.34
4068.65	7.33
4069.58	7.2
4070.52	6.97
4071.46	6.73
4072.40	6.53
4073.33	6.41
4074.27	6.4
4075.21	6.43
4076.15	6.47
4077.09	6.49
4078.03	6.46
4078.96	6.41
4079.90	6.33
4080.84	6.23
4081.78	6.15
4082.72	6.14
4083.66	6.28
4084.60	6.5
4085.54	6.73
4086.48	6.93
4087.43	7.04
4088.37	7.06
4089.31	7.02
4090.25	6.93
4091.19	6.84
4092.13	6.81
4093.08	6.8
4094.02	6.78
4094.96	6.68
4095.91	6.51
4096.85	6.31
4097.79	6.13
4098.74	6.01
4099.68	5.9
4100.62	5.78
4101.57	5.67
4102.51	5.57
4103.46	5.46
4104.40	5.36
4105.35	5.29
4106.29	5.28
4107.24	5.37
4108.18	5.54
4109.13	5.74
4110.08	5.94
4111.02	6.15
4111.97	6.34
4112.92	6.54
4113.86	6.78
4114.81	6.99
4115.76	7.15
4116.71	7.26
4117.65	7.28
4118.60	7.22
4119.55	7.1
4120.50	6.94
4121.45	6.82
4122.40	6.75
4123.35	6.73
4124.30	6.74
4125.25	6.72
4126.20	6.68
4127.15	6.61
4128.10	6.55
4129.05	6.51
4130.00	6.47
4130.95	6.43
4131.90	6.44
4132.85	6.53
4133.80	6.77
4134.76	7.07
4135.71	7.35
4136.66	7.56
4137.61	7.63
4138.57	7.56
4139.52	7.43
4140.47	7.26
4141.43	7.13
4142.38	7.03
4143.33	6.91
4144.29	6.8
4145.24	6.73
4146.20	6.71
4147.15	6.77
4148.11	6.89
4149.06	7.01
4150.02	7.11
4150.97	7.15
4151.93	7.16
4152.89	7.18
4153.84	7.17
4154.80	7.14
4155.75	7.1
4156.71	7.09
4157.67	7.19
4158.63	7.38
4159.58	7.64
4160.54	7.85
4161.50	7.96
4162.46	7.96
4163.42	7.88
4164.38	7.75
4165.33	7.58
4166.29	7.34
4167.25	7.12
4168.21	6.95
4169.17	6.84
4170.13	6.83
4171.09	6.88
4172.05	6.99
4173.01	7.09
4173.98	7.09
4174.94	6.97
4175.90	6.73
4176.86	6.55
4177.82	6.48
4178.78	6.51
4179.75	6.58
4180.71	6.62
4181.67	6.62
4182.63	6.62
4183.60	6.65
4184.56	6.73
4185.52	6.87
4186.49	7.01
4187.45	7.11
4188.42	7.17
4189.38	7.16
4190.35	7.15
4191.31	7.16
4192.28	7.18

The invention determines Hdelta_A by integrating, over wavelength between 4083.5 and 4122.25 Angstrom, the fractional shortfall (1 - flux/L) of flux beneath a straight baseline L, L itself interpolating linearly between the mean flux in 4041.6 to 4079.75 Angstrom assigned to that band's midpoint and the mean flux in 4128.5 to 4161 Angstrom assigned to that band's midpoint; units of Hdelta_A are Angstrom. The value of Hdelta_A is 3.4 Angstrom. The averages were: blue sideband 6.98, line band 6.41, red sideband 7.06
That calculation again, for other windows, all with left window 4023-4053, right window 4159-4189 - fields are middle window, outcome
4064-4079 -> 0.8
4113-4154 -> 0.9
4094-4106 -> 2.1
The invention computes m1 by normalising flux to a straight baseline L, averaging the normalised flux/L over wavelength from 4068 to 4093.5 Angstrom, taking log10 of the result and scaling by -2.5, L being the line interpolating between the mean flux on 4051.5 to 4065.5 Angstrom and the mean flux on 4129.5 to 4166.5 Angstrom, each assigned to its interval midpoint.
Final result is 0.08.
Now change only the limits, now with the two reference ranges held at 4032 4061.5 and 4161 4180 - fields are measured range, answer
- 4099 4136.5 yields 0.10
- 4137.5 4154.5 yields 0.00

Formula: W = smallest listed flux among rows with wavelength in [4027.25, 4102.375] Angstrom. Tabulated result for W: 5.67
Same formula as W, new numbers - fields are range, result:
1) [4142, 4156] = 6.71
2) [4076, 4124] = 5.28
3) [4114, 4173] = 6.43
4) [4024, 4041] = 6.39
